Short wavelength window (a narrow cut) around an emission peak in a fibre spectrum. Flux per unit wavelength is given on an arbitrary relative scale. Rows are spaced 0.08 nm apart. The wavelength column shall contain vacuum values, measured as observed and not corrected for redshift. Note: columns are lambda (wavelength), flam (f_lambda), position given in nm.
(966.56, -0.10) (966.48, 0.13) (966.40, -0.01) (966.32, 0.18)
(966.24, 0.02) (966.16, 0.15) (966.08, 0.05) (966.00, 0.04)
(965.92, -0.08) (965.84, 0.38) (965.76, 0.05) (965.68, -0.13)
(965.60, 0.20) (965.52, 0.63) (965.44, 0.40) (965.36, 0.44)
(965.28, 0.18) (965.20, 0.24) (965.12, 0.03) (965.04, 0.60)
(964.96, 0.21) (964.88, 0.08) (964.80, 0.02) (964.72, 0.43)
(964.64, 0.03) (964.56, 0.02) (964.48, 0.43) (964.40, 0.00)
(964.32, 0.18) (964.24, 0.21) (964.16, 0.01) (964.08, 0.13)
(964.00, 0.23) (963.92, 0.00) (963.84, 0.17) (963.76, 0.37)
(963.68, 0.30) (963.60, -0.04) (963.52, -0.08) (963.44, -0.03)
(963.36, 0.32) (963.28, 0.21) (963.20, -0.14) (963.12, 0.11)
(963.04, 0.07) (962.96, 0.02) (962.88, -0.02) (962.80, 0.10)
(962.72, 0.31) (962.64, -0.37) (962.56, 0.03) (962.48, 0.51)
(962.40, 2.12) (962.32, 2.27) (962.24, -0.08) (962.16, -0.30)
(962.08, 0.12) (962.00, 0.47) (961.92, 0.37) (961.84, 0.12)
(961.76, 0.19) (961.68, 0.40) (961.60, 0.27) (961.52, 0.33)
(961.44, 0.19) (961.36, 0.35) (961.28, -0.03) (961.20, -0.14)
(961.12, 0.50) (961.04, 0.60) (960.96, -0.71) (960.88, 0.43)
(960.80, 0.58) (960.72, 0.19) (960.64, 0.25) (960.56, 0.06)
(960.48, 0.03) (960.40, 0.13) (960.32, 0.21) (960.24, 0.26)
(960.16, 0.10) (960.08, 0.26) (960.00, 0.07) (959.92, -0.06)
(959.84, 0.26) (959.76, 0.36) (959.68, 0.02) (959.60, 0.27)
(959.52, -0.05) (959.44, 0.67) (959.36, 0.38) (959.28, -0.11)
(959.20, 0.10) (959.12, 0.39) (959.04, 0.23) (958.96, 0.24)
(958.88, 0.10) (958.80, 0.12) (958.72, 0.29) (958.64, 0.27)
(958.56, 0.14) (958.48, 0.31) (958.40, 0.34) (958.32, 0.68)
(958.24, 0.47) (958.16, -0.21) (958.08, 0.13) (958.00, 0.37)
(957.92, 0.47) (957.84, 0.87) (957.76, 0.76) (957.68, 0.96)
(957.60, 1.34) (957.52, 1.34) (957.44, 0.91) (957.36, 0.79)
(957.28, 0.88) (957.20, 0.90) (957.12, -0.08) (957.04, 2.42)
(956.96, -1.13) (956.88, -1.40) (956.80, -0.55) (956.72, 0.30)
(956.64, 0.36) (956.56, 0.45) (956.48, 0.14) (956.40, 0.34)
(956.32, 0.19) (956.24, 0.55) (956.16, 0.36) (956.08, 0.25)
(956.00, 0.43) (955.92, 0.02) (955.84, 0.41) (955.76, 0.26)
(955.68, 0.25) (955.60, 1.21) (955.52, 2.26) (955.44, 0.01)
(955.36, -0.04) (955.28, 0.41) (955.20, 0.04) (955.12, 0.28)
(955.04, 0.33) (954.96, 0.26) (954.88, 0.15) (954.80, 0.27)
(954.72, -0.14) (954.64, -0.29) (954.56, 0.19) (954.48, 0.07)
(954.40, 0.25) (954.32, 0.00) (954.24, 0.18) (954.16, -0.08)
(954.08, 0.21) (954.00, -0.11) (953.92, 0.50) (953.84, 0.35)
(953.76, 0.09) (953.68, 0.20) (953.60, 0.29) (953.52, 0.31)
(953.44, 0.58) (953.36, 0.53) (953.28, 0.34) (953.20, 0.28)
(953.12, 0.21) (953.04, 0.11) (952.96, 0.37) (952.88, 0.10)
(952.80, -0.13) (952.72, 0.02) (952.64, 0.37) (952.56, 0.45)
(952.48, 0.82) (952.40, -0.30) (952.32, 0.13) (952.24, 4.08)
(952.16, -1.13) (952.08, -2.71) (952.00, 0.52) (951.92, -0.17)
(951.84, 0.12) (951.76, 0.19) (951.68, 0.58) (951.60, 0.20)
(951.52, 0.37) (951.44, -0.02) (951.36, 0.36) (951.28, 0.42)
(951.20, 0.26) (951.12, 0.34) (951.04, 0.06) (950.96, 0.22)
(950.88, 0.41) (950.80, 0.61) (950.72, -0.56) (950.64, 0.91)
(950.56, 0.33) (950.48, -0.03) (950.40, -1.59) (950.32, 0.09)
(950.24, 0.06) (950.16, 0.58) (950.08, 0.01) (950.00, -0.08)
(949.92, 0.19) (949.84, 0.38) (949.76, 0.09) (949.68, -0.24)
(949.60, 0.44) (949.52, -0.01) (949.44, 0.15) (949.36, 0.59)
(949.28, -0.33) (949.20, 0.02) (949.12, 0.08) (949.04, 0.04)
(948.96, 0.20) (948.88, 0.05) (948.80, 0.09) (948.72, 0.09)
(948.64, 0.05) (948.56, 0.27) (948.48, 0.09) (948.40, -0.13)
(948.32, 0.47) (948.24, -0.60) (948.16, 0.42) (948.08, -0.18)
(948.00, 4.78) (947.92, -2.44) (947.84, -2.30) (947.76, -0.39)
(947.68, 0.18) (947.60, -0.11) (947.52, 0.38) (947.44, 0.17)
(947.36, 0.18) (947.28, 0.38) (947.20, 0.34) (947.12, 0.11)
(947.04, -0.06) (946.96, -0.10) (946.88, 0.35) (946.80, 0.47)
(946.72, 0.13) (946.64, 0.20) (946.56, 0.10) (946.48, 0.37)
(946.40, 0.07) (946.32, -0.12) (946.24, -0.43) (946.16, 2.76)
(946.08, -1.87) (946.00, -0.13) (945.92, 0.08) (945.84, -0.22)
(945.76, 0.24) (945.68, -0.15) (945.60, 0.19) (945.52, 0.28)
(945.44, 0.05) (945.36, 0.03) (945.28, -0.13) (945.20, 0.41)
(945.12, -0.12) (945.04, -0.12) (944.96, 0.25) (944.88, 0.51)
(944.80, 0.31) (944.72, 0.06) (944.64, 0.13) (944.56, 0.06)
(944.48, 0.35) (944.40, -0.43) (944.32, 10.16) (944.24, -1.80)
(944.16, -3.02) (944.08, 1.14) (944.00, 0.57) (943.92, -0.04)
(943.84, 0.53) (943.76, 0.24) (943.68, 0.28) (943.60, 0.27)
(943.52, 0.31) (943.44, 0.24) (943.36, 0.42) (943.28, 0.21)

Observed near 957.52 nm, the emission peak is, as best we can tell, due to H-beta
